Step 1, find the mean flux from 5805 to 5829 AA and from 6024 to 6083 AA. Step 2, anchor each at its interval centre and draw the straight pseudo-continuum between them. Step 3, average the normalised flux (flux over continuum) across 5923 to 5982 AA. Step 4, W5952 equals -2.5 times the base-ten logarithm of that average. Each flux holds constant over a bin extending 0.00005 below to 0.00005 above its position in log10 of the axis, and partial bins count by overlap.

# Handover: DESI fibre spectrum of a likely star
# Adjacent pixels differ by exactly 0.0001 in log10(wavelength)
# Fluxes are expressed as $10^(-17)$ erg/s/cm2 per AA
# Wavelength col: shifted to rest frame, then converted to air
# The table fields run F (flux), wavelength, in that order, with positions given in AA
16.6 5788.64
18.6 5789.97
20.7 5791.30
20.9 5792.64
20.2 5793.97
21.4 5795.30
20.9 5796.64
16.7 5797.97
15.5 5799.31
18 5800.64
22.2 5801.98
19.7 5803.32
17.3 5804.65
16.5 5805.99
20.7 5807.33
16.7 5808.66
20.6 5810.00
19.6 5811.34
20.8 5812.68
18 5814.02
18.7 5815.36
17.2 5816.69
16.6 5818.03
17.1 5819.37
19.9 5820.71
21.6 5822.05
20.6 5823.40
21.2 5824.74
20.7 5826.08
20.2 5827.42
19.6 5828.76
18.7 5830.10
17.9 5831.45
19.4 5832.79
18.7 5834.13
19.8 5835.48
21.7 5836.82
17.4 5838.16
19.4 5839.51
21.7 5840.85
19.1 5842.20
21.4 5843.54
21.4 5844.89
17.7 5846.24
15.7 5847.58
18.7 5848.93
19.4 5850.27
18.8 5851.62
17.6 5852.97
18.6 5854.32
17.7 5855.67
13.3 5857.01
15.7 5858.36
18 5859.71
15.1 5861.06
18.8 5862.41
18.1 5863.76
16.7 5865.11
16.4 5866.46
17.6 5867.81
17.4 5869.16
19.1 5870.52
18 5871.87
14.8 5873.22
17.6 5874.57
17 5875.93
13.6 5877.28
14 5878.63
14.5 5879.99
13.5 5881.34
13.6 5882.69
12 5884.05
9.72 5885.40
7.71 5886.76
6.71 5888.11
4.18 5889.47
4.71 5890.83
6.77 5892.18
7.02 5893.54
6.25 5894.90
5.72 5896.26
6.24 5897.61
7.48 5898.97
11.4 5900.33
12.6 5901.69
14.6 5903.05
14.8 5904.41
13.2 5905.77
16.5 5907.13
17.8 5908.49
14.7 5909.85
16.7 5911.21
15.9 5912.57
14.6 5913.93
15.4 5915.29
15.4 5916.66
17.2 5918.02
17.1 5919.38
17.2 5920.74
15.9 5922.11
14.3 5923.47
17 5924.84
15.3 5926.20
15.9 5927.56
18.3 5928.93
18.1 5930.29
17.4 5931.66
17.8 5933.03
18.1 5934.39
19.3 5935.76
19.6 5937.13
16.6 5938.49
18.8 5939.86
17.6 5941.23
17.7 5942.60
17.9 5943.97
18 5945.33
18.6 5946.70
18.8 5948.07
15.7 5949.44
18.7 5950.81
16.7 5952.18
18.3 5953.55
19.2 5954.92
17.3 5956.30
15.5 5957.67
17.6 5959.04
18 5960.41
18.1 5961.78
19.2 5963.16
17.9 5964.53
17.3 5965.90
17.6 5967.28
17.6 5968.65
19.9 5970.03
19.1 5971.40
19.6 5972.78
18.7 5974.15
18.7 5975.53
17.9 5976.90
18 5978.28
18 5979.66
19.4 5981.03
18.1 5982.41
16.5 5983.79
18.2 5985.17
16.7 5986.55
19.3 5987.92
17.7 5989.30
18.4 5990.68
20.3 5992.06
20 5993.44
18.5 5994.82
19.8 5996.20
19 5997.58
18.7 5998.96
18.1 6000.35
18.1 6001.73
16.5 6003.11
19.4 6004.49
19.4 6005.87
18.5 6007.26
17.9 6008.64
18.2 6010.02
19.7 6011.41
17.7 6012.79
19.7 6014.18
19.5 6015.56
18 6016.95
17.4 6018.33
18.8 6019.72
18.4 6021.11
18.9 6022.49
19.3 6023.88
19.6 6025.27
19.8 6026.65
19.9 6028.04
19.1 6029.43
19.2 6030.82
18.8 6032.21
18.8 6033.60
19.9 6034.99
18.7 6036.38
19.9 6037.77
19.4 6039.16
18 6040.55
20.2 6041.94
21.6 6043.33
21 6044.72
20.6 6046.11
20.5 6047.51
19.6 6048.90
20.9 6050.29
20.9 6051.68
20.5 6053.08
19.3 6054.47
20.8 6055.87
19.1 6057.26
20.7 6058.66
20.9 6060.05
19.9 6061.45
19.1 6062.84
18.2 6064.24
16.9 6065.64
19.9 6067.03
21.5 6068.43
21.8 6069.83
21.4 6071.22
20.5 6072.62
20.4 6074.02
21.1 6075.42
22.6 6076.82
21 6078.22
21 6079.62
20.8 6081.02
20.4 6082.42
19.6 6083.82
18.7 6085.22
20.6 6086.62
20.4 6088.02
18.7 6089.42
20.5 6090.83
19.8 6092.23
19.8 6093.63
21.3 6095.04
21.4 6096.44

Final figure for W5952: 0.10 mag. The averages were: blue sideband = 19.2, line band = 17.9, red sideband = 20.1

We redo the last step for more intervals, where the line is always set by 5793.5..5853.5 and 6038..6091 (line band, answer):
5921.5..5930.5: 0.20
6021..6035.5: 0.04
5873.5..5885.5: 0.34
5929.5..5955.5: 0.09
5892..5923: 0.43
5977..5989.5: 0.11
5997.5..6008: 0.09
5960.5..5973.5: 0.08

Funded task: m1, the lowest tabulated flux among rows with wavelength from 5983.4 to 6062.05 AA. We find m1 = 16.5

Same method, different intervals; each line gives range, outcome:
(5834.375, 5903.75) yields 4.18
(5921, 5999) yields 14.3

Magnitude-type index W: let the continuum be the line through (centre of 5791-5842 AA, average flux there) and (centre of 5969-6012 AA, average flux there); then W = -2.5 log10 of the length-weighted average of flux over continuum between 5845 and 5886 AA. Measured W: 0.17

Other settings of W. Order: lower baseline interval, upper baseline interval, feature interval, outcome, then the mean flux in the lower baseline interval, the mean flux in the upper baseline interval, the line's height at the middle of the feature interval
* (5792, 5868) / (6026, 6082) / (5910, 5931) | 0.19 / 18.8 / 20.1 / 19.3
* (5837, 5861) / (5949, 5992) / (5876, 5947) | 0.28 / 18.3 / 18.1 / 18.2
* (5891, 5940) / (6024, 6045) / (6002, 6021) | 0.00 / 14.5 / 19.6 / 18.6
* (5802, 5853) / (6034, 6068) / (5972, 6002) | 0.06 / 19.2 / 19.9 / 19.7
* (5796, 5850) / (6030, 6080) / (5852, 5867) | 0.14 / 19.1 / 20.1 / 19.3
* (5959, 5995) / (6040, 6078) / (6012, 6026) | 0.04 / 18.4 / 20.3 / 19.4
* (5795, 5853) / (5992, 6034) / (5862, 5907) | 0.46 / 19.1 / 18.8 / 19.1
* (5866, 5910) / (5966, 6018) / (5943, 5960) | -0.10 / 12.3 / 18.5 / 16.1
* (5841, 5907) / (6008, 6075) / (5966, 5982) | -0.07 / 14.2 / 19.6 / 17.4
